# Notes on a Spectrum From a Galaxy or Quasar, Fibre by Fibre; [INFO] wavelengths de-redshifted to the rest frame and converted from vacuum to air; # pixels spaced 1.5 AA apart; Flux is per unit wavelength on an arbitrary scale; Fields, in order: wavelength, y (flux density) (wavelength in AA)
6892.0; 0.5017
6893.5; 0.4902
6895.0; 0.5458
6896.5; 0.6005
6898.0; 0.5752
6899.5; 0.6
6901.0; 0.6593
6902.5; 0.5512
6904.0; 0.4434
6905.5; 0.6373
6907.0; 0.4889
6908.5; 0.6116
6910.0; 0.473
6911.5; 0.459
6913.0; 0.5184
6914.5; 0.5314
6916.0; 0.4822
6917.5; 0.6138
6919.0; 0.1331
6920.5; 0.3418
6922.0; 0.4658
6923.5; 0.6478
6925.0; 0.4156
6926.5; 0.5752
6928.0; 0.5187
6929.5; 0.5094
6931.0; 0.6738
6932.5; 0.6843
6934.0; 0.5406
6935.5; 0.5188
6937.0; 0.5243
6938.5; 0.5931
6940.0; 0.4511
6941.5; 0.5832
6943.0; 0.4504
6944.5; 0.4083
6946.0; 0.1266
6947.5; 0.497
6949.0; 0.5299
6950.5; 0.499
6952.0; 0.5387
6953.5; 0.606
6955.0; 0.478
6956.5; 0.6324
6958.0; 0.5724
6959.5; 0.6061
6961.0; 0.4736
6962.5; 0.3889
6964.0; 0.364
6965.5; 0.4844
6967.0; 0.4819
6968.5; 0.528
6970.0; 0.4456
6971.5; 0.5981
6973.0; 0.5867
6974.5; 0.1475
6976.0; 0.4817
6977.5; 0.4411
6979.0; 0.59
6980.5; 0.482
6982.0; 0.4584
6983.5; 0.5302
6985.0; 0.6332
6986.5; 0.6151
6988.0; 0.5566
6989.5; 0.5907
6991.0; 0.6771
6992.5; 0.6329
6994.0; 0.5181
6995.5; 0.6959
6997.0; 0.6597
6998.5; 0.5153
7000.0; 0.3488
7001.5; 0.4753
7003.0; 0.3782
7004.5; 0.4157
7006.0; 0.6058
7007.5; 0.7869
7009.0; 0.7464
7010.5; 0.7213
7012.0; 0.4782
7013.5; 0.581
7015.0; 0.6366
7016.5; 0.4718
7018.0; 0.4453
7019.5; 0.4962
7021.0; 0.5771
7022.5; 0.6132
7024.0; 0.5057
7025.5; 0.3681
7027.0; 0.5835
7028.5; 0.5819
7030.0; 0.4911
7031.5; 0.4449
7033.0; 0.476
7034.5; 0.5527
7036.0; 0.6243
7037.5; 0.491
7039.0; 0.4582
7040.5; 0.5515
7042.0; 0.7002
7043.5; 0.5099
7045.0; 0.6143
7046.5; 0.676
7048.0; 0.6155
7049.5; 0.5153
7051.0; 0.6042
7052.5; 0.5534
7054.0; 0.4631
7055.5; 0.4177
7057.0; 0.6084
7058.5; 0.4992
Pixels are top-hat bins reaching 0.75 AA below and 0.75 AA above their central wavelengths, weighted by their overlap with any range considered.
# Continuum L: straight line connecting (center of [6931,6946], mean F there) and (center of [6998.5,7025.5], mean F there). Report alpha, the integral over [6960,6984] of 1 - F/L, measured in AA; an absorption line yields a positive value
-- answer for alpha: 2.7 AA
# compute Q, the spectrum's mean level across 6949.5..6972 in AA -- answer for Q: 0.512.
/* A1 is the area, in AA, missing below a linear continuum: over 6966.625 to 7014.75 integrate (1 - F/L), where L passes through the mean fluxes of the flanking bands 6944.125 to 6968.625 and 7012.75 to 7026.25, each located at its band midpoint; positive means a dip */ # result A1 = -3.88 AA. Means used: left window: 0.483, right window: 0.522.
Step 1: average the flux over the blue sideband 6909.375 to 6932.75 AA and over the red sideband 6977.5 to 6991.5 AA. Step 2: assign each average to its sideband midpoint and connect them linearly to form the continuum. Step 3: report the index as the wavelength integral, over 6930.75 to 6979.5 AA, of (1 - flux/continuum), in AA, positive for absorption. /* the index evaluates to 3.0 AA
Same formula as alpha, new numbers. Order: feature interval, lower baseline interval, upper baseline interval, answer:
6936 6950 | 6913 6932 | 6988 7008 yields 1.3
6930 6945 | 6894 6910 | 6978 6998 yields 0.8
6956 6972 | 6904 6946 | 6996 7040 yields 0.5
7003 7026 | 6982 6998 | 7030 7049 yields 0.8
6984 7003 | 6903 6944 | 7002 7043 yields -1.1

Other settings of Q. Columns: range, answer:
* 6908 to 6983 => 0.495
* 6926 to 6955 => 0.516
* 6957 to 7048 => 0.537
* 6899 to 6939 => 0.525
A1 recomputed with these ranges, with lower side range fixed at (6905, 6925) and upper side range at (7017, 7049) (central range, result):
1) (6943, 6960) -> 0.3 AA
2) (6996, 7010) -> -0.7 AA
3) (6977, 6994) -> -1.4 AA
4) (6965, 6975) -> 0.7 AA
